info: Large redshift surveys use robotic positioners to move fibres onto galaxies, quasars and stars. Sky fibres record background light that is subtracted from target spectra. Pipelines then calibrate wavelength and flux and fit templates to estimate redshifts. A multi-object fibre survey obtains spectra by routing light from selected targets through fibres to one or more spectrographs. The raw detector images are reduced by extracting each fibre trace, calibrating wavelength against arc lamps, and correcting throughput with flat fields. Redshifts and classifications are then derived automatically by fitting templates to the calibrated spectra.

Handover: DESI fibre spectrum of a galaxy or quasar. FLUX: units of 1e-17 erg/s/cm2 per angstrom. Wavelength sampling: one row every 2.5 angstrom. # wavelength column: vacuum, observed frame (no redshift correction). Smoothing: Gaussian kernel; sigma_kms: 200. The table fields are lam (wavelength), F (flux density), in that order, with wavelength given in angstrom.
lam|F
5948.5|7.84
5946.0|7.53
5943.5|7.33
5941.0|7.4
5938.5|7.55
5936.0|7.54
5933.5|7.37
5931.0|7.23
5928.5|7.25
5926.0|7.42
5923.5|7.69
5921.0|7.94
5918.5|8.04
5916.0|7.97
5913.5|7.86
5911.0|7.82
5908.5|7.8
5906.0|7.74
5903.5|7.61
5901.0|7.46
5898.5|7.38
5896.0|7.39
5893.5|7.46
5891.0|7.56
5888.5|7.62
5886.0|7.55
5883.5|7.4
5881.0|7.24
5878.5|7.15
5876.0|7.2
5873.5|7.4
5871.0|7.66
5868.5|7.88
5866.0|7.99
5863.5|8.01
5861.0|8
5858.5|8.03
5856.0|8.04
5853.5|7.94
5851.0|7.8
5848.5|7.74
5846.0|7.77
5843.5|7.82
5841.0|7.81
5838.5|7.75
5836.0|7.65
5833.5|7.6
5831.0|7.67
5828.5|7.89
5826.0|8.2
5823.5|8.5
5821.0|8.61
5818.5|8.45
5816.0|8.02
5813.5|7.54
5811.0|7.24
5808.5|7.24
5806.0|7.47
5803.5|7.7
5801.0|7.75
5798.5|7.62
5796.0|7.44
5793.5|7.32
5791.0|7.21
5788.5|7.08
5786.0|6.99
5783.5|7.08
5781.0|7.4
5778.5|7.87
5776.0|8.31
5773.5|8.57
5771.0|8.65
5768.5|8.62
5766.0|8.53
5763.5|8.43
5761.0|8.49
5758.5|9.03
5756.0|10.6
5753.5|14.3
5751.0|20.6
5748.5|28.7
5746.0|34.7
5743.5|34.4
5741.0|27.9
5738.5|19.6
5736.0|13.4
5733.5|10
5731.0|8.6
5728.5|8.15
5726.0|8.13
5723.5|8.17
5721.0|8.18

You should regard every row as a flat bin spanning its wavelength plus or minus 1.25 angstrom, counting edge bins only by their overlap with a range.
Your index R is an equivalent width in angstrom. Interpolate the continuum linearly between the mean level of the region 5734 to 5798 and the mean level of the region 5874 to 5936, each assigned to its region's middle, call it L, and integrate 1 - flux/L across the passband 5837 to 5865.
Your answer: 5.3 angstrom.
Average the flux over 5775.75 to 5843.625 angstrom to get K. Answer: 7.68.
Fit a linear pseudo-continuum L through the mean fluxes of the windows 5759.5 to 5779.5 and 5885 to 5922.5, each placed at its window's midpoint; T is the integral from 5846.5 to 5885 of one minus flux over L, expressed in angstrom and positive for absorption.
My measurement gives 1.0 angstrom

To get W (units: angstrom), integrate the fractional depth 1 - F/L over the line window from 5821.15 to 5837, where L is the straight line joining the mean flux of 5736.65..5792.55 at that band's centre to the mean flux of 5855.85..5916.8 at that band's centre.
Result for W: 3.83 angstrom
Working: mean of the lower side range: 13.7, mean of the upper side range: 7.64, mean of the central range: 7.97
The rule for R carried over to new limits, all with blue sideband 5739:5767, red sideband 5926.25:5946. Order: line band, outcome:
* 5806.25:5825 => 8.8 angstrom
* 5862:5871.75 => 3.2 angstrom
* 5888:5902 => 3.5 angstrom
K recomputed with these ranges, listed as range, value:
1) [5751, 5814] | 8.43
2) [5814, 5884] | 7.83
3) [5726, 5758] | 18.6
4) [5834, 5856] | 7.79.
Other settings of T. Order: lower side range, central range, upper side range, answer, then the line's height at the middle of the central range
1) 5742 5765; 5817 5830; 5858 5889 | 4.2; 12.3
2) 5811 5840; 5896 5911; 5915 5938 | 0.2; 7.68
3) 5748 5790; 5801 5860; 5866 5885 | 5.1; 8.62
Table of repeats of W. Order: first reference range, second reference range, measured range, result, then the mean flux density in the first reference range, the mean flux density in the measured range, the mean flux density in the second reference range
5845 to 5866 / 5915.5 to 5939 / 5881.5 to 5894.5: 0.4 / 7.92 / 7.5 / 7.59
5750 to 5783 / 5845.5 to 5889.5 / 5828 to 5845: 1.2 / 9.81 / 7.74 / 7.69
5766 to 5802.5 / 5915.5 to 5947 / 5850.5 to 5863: -0.5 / 7.74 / 7.97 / 7.55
